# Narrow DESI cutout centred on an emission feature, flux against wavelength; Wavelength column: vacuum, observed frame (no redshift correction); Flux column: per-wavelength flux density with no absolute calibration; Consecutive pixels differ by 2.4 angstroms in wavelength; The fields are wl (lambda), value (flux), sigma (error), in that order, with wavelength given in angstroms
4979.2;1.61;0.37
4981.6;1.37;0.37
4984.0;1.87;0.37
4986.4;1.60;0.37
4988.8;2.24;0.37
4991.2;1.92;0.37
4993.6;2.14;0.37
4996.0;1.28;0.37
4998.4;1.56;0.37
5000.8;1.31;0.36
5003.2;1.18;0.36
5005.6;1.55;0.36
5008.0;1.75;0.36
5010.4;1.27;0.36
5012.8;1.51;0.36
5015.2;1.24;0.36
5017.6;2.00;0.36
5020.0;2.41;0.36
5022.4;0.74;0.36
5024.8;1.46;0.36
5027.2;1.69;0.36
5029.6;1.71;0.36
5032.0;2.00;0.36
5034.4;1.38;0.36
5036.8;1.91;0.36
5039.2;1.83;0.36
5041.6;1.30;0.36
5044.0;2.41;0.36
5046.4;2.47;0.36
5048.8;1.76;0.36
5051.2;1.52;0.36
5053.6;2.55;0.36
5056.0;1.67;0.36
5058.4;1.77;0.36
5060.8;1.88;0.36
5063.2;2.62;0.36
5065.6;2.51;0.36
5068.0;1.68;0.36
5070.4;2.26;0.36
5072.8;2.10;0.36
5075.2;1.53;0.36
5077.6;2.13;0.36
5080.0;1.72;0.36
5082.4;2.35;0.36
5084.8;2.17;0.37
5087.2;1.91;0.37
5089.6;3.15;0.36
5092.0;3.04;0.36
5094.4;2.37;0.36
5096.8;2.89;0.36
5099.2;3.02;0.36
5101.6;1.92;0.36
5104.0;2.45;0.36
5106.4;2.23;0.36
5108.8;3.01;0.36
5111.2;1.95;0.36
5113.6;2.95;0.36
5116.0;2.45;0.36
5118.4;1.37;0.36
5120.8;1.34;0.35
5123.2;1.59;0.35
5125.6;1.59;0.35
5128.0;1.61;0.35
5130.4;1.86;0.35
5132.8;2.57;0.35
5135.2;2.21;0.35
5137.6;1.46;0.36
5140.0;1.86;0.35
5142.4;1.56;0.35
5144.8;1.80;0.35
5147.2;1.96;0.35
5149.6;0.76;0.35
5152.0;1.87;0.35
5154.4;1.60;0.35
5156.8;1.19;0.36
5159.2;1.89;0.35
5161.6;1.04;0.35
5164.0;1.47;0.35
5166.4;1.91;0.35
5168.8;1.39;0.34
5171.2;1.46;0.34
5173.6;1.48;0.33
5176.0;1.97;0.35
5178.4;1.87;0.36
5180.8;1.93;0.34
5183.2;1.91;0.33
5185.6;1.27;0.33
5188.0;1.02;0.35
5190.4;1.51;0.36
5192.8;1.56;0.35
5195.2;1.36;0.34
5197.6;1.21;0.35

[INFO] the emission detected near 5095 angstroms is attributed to C III] 1909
